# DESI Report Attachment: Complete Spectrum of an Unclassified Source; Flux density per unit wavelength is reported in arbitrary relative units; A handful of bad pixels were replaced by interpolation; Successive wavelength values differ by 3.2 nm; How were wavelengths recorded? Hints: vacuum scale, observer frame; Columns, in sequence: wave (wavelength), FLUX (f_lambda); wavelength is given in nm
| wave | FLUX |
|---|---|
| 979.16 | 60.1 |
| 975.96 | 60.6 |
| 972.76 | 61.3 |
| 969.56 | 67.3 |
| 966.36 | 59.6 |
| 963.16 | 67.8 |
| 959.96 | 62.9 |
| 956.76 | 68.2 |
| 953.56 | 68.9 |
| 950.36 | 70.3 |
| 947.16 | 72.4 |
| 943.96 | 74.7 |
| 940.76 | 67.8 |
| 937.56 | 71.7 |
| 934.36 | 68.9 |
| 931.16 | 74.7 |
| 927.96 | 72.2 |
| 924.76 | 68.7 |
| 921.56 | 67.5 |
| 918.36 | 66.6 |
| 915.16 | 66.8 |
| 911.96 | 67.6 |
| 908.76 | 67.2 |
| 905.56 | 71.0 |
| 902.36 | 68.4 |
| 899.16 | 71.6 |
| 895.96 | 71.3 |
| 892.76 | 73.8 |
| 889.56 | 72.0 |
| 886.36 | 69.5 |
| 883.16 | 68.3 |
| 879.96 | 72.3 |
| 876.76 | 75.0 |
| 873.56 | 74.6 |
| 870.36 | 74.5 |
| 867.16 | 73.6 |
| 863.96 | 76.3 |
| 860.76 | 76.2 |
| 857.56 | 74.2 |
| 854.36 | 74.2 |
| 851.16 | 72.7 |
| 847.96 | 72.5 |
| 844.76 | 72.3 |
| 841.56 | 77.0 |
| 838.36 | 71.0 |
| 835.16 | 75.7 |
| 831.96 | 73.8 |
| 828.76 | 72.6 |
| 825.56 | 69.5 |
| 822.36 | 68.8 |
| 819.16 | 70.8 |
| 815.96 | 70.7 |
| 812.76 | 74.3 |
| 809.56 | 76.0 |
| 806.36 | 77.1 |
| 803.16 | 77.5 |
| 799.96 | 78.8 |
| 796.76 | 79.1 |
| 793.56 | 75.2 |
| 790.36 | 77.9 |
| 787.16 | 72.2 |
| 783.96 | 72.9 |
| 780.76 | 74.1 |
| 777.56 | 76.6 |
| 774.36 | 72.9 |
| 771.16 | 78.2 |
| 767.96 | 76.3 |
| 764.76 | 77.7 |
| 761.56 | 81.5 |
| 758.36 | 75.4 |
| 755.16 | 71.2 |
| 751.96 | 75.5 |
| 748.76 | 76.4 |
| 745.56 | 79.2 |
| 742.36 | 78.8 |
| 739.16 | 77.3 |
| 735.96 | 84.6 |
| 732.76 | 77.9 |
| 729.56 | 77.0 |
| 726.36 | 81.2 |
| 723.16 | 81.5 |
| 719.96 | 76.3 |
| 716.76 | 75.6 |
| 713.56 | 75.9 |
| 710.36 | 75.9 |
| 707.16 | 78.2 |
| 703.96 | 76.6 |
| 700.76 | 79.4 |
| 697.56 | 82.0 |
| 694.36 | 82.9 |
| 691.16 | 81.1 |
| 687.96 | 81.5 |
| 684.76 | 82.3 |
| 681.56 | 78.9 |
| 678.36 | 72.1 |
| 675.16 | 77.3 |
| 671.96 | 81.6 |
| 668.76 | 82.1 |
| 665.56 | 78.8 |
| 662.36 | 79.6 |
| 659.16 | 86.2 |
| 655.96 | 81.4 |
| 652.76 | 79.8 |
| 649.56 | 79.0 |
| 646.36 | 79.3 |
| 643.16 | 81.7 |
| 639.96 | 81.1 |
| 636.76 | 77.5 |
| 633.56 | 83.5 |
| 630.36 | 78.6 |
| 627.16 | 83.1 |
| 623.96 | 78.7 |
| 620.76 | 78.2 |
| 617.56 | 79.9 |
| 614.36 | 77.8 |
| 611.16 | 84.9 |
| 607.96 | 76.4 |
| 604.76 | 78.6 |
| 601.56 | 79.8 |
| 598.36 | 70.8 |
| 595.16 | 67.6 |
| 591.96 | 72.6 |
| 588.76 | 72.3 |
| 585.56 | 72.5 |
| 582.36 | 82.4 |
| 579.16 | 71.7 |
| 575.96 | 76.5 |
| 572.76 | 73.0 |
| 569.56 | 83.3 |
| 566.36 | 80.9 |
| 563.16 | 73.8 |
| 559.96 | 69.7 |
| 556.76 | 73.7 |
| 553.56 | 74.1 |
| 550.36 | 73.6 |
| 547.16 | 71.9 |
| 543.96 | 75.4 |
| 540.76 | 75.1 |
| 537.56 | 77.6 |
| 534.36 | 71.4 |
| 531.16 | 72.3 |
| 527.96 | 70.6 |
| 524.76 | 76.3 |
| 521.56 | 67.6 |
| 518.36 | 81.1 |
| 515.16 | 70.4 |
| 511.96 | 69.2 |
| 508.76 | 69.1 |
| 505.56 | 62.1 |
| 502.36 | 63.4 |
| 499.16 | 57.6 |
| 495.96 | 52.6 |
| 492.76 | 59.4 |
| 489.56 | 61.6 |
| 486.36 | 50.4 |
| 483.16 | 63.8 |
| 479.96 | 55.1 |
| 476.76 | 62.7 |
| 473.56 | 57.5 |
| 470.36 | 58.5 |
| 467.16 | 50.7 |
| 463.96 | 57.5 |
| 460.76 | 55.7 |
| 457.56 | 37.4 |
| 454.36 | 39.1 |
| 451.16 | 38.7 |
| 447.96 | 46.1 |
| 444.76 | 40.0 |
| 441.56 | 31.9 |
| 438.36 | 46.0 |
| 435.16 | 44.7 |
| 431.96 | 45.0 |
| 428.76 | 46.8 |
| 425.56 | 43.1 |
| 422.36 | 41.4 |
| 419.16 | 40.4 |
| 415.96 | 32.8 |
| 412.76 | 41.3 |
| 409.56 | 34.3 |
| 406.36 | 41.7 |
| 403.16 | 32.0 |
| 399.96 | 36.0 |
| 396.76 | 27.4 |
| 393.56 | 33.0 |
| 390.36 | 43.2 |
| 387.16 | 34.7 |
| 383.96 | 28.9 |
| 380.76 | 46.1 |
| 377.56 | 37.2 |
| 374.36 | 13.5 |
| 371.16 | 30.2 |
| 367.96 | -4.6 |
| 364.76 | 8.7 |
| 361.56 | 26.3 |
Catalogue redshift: 0.15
